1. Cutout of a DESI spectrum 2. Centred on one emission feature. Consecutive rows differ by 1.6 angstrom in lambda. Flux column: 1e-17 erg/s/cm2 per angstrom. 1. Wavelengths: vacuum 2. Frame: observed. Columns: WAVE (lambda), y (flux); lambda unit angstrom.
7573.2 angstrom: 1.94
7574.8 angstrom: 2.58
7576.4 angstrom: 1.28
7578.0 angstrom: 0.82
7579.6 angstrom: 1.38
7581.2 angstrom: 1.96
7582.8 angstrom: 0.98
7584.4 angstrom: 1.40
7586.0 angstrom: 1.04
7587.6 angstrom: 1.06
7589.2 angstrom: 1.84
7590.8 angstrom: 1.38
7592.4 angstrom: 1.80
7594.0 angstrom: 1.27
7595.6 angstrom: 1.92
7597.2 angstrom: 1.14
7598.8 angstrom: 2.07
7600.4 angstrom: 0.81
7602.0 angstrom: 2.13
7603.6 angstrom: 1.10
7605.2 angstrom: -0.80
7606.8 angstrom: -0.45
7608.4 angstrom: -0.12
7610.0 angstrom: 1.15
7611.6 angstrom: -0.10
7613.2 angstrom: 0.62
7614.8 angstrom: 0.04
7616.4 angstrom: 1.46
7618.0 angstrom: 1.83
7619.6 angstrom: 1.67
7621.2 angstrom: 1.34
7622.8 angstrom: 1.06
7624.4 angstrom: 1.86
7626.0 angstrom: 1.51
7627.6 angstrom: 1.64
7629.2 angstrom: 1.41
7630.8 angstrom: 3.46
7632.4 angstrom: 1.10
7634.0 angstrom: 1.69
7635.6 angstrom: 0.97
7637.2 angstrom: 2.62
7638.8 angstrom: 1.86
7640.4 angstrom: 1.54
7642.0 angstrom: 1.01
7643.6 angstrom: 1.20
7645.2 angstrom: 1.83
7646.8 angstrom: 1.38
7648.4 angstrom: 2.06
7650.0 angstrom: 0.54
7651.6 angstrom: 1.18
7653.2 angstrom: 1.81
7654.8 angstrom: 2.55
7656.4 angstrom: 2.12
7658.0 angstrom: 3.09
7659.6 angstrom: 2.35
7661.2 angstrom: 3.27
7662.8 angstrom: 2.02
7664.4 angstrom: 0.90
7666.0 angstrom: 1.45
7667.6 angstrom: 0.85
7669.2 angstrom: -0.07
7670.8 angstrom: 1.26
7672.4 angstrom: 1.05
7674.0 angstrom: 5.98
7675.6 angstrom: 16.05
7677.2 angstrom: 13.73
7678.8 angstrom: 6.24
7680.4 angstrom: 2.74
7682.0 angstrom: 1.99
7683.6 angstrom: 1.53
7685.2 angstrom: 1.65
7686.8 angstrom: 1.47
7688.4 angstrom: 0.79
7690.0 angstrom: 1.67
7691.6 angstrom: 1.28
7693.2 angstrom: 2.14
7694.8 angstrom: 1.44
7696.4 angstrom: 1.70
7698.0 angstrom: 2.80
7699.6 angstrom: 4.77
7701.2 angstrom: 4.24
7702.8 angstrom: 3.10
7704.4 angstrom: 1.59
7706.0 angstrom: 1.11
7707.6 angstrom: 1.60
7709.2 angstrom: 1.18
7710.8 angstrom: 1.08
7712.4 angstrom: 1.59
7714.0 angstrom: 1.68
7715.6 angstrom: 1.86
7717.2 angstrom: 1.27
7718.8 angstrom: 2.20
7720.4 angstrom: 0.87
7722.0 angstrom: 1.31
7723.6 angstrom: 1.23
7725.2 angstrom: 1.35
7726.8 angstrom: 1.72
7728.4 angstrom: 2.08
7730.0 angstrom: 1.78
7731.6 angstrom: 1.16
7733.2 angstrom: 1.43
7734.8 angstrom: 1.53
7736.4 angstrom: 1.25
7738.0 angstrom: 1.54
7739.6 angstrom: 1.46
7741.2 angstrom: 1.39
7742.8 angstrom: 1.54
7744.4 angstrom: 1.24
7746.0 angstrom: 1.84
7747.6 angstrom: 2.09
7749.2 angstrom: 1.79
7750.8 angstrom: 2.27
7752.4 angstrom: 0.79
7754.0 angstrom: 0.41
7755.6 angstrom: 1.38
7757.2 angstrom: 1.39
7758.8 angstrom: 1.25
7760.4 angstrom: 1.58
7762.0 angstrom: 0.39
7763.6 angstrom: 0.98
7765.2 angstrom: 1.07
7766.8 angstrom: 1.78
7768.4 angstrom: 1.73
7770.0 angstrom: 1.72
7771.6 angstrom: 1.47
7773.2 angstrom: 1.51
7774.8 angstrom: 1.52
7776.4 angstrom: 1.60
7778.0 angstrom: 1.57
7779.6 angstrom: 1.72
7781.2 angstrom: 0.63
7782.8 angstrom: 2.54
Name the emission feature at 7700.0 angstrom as [N II] 6583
